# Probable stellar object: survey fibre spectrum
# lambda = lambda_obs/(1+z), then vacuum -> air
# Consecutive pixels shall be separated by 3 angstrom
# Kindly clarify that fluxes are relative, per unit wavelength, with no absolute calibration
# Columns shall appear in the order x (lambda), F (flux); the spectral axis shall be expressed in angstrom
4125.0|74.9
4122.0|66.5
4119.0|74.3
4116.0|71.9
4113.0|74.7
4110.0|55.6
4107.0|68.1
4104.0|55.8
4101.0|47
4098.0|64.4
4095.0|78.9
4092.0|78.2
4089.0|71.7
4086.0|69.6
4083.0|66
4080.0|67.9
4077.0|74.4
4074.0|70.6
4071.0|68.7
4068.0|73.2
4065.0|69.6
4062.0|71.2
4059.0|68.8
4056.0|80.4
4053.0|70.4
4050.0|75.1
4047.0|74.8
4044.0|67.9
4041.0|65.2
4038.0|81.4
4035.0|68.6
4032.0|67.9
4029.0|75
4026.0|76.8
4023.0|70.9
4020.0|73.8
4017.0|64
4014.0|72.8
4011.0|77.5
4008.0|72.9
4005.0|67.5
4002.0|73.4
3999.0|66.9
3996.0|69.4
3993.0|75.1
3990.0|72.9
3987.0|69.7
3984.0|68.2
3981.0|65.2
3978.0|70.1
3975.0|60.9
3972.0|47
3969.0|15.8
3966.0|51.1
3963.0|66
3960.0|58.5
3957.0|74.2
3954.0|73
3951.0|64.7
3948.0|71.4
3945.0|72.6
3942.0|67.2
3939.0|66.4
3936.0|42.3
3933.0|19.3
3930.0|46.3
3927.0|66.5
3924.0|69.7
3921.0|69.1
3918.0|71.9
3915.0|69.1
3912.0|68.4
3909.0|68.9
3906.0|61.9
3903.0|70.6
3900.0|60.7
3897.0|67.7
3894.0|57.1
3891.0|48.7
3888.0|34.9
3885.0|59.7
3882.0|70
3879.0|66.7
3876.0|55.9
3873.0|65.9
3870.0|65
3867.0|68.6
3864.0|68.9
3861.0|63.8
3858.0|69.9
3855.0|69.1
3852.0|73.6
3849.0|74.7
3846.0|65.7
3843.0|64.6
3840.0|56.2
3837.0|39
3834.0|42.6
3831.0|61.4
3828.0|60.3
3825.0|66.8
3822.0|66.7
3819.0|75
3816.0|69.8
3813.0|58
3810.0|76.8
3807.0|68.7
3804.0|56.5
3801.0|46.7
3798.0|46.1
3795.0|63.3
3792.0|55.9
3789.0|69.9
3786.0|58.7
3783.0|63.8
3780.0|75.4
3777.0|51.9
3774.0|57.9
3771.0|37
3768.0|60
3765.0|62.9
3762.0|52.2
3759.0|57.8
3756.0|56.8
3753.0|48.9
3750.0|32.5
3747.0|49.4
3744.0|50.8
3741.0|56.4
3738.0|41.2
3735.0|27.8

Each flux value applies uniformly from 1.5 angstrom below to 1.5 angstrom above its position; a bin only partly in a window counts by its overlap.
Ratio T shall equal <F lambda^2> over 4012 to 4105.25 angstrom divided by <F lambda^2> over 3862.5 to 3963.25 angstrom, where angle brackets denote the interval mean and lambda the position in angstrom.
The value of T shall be 1.2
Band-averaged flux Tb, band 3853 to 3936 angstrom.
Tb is 61.7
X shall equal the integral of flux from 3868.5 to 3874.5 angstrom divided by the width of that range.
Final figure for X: 65.5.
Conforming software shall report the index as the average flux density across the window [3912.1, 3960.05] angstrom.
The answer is 62.9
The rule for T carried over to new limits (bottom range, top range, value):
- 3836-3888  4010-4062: 1.24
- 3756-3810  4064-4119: 1.37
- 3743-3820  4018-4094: 1.43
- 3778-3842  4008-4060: 1.34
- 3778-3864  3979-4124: 1.26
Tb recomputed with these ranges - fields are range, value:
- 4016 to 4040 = 72.3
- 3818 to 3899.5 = 62.1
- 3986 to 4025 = 71.4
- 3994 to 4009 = 70.1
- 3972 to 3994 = 67.2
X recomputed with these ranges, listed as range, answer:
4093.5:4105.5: 61.5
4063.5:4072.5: 70.5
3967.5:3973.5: 31.4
